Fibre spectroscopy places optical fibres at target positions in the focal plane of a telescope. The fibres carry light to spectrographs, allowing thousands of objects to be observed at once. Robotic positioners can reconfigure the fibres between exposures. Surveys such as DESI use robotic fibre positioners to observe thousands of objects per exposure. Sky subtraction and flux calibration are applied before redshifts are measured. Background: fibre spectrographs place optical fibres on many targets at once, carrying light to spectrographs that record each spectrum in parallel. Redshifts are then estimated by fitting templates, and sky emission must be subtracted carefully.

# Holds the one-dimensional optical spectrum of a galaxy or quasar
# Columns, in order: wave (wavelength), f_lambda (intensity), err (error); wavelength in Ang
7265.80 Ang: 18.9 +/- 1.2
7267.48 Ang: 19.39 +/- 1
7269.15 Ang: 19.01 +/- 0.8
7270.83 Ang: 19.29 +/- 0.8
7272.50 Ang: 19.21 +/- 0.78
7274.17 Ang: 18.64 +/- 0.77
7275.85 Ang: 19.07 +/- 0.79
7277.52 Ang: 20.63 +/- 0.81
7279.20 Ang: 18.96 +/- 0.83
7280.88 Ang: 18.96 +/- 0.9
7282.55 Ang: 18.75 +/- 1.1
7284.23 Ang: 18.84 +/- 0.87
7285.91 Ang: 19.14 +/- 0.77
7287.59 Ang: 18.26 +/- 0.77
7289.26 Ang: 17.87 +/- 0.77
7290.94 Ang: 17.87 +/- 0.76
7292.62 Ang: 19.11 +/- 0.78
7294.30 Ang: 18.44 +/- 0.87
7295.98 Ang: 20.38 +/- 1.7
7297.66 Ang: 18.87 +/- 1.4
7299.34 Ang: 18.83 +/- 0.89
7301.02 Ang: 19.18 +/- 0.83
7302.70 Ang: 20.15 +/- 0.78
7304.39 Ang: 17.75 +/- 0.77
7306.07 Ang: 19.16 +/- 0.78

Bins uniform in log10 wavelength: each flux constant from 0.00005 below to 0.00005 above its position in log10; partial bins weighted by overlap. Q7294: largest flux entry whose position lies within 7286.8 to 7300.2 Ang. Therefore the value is 20.38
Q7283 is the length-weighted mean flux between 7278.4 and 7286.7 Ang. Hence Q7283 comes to 18.9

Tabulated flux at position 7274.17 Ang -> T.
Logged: 18.64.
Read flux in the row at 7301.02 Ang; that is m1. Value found 19.18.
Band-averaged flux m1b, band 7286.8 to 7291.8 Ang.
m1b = 18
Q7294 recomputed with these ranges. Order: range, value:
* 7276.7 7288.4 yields 20.63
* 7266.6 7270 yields 19.39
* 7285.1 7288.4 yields 19.14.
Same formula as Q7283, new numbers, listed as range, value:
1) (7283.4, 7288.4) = 18.7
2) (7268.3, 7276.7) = 19.1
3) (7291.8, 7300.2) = 19.1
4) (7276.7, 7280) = 19.8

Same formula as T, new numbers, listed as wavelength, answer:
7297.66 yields 18.87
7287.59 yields 18.26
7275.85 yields 19.07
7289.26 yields 17.87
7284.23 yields 18.84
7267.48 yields 19.39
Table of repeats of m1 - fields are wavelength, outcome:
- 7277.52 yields 20.63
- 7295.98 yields 20.38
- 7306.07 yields 19.16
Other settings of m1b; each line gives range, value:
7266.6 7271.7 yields 19.2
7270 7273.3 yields 19.3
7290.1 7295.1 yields 18.5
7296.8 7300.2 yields 18.9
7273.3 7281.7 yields 19.2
